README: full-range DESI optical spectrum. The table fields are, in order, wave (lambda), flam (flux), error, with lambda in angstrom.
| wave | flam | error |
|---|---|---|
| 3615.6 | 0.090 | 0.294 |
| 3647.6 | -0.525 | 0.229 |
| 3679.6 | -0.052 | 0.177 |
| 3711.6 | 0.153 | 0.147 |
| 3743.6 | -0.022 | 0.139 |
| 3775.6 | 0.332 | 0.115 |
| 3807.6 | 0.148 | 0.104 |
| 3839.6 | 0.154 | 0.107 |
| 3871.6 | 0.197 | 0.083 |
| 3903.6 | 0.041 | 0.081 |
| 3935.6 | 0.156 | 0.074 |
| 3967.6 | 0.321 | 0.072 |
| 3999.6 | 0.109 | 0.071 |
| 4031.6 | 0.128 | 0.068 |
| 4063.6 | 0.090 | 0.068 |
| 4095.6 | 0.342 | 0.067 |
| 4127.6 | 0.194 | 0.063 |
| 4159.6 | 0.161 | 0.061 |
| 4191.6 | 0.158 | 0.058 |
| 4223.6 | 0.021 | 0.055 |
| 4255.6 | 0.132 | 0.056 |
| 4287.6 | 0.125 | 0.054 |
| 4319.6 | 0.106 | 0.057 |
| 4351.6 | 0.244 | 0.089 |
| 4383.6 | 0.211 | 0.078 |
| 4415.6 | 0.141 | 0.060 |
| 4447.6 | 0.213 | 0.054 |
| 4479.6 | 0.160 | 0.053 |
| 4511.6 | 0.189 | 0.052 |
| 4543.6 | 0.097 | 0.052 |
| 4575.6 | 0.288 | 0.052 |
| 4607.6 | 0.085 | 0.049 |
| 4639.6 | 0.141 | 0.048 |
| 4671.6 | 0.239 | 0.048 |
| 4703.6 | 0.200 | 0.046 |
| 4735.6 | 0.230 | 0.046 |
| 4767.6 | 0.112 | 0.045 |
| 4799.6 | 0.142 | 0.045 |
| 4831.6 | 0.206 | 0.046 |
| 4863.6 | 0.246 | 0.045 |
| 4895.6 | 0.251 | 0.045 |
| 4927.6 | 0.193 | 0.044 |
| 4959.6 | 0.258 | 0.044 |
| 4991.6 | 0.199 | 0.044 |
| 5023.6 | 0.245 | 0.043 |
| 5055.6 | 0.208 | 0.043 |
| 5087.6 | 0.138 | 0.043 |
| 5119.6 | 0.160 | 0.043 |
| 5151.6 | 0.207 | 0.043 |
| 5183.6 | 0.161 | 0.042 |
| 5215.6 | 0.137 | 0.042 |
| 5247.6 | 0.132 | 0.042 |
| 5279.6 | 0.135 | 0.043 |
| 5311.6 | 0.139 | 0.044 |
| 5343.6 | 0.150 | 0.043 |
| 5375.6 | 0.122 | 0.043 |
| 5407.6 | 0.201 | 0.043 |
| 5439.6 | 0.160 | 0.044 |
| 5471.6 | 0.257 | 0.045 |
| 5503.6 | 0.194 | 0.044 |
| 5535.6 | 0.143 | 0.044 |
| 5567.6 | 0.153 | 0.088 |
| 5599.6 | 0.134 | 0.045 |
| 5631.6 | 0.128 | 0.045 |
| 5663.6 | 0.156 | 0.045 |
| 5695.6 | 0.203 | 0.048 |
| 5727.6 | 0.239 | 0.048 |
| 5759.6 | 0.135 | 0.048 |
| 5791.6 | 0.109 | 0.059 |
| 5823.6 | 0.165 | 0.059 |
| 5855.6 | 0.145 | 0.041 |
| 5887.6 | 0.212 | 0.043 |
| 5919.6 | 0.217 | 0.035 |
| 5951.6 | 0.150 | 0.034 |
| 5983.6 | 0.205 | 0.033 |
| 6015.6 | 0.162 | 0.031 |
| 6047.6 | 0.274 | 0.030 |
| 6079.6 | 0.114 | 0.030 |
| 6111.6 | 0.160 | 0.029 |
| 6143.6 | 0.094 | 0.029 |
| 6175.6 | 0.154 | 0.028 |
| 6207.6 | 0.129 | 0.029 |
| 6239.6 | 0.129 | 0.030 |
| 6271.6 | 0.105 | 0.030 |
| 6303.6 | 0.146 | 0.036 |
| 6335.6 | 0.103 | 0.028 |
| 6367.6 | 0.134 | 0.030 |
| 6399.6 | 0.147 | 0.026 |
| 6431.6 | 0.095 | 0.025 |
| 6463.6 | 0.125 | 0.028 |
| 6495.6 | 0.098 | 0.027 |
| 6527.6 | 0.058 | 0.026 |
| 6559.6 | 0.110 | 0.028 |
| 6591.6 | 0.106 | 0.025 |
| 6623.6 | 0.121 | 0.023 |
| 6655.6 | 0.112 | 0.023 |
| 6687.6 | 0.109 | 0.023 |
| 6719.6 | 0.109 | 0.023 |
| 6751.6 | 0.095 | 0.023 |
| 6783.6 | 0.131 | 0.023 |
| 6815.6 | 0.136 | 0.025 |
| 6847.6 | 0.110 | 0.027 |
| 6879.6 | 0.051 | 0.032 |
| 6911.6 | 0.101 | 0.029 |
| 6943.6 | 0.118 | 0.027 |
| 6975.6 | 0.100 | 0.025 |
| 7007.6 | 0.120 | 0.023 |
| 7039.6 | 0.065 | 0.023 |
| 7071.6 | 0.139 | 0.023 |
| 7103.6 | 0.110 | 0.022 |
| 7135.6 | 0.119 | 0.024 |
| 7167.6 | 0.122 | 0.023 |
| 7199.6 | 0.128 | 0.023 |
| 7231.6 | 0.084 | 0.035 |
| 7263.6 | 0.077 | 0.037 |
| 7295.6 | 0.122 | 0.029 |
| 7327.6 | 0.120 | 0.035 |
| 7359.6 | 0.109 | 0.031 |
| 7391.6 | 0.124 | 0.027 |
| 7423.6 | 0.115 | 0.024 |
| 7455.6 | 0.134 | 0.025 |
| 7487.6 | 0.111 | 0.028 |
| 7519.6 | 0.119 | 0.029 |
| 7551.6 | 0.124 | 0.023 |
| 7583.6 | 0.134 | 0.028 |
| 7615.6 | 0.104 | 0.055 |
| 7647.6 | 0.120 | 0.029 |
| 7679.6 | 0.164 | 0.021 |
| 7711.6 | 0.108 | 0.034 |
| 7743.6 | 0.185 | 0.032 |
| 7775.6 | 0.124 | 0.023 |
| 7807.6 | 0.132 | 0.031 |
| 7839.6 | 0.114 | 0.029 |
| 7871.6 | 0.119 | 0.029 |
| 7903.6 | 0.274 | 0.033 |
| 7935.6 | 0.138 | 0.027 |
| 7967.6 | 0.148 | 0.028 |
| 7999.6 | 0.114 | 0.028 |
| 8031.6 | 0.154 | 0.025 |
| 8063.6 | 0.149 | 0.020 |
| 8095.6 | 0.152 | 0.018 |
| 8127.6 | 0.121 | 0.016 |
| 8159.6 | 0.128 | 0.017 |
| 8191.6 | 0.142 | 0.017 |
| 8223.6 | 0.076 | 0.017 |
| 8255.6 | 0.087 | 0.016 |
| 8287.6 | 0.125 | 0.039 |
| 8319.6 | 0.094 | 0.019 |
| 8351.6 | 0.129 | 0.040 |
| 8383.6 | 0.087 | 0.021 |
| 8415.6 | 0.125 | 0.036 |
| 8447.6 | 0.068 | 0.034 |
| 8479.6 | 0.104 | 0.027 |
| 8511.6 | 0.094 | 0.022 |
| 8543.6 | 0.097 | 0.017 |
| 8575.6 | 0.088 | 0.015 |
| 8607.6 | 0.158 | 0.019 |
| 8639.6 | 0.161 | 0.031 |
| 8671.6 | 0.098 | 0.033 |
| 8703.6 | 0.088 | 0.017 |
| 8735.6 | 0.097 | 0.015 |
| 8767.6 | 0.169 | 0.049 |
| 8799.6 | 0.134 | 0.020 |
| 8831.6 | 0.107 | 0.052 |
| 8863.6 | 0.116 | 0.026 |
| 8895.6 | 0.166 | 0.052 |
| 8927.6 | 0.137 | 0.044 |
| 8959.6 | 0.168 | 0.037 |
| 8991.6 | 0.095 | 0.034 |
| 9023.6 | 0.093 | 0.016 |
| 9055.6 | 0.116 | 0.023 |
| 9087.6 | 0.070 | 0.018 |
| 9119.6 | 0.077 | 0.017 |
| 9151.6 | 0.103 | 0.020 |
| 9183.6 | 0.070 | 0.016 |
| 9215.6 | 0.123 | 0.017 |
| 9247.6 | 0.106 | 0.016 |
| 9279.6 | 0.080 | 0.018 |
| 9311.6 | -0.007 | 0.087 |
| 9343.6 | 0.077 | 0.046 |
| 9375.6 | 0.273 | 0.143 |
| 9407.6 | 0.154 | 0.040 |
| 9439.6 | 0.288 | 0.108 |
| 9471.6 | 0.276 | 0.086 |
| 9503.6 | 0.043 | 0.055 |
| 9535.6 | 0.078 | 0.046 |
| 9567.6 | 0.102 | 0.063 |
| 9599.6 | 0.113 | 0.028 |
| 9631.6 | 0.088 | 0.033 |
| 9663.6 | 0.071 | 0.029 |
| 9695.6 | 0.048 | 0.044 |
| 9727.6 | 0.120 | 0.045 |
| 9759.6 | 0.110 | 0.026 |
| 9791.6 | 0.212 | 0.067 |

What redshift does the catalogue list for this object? 0.21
